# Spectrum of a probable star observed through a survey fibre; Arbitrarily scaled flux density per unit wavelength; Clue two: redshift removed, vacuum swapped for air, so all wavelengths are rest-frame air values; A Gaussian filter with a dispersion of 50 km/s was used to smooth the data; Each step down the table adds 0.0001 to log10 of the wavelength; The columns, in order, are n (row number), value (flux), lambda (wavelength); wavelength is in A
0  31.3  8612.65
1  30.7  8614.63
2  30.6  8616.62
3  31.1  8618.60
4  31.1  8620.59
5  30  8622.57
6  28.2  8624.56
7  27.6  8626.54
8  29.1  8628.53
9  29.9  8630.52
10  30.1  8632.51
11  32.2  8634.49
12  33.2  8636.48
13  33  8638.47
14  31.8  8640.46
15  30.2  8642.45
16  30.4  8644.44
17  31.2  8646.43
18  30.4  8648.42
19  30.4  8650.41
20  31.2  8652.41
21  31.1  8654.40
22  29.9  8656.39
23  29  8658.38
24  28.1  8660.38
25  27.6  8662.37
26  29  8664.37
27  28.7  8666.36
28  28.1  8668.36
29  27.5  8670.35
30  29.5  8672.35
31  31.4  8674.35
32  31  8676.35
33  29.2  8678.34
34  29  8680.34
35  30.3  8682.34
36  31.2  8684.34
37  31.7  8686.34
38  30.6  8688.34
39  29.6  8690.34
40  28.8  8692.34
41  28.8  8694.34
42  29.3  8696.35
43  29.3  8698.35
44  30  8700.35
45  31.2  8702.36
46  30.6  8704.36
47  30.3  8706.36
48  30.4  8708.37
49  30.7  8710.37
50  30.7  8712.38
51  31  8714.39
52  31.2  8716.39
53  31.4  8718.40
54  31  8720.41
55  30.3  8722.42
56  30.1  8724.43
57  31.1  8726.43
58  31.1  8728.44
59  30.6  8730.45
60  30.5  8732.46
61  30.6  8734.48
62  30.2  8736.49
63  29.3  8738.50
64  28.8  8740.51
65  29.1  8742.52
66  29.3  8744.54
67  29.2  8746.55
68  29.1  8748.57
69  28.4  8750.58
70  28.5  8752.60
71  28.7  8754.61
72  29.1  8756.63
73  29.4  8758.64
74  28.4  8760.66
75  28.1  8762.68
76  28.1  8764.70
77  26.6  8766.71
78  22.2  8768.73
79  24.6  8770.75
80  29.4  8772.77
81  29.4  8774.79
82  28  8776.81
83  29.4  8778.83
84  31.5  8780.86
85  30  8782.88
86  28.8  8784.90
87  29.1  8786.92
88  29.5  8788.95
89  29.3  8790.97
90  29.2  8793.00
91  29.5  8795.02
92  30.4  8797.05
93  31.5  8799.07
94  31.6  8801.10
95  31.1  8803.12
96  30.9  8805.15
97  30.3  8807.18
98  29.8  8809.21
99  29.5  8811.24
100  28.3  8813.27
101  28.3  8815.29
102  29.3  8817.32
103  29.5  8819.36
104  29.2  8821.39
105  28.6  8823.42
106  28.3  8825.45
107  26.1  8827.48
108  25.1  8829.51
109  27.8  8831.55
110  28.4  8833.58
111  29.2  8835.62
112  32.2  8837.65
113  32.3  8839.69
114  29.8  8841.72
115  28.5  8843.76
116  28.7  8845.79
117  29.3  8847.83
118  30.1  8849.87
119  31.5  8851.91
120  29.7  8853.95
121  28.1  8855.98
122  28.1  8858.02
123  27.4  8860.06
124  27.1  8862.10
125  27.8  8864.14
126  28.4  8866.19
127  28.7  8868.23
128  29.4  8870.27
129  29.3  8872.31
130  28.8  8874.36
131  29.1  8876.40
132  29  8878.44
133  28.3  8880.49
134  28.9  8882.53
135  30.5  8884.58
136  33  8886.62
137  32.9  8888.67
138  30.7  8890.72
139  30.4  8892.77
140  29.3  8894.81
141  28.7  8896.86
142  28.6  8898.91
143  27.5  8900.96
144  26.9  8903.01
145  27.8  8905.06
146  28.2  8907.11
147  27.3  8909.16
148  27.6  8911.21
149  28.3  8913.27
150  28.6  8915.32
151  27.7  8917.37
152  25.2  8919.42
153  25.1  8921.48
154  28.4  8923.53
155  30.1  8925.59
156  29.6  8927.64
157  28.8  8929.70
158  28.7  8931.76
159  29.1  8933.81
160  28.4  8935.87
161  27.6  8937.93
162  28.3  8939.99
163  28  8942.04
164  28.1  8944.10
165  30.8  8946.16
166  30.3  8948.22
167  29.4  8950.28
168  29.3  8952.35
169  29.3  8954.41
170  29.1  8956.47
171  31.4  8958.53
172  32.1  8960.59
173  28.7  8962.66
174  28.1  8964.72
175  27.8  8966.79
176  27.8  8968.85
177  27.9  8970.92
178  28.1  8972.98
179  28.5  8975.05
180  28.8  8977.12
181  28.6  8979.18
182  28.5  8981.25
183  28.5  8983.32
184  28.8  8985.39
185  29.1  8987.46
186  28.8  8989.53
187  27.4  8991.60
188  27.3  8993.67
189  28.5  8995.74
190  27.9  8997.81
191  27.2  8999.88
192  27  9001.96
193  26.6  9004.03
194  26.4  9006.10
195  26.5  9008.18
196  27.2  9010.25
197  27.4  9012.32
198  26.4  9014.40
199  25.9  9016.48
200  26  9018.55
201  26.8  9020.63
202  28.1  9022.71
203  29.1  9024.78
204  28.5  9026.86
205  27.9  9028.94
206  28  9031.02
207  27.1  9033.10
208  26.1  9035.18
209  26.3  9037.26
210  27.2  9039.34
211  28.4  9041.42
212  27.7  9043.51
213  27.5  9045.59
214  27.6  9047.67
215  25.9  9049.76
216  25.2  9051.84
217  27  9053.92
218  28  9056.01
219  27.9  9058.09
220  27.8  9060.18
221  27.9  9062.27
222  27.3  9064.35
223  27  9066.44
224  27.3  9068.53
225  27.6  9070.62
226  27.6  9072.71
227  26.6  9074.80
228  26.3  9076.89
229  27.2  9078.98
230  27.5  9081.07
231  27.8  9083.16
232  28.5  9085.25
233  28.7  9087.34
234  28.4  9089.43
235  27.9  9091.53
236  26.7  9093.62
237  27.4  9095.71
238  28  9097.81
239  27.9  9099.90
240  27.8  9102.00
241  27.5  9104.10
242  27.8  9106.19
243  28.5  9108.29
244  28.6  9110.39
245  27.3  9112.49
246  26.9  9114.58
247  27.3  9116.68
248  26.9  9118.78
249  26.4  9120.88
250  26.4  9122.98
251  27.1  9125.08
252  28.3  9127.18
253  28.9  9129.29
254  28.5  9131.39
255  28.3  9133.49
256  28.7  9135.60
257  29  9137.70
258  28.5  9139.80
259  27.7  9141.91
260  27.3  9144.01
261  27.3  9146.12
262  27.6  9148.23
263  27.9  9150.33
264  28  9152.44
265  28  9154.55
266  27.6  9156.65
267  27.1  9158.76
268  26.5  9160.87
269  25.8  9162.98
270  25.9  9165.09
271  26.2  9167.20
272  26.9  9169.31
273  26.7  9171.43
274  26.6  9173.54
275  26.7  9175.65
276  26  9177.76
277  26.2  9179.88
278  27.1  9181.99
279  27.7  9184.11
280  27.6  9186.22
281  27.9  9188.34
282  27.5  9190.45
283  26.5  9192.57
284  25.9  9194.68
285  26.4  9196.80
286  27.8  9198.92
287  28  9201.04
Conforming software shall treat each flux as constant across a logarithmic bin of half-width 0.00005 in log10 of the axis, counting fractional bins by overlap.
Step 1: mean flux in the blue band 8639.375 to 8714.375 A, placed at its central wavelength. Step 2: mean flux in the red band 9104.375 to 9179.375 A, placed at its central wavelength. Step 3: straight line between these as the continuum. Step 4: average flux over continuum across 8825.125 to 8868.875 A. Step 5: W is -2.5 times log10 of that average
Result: 0.010 mag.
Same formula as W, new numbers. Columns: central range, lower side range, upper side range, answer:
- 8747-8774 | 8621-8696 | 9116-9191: 0.063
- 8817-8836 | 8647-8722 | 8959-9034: 0.037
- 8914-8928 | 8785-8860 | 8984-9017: 0.021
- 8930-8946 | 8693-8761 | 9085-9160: 0.012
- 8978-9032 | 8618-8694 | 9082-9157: 0.029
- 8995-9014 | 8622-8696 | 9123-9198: 0.039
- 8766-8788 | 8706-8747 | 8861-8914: 0.067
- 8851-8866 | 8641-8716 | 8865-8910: 0.029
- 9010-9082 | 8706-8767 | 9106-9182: 0.028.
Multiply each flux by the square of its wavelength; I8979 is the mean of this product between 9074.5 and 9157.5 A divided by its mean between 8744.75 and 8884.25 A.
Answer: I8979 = 1.0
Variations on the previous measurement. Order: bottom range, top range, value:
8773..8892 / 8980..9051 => 0.97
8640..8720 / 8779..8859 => 1.01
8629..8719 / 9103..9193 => 1.01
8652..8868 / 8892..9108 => 1.00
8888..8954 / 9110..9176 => 1.01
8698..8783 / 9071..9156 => 1.02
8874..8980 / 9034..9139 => 0.99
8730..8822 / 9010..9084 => 0.99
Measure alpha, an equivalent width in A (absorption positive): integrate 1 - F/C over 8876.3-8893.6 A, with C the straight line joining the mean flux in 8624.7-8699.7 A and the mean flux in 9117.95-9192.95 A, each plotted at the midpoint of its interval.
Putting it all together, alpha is -1.0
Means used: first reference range 30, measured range 30.4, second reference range 27.3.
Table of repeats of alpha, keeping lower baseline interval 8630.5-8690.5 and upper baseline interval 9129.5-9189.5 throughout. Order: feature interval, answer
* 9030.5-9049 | 0.5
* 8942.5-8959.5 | -0.7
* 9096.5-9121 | 0.0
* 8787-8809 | -0.6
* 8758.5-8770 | 1.1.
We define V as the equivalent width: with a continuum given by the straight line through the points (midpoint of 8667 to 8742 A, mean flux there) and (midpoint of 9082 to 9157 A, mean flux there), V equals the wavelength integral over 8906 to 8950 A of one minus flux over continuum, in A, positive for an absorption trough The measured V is 0.9 A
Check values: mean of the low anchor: 30.2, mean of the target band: 28.3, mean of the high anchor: 27.8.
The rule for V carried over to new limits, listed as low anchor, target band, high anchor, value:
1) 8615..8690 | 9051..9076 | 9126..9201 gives 0.5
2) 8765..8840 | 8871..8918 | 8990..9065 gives -1.2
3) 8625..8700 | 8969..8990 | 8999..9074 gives -0.7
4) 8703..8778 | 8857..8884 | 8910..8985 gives 0.4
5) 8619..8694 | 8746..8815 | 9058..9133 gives 0.8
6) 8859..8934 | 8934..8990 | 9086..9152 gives -0.9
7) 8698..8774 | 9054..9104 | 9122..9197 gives 0.2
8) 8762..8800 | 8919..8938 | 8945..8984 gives 0.5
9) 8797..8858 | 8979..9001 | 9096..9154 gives 0.2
